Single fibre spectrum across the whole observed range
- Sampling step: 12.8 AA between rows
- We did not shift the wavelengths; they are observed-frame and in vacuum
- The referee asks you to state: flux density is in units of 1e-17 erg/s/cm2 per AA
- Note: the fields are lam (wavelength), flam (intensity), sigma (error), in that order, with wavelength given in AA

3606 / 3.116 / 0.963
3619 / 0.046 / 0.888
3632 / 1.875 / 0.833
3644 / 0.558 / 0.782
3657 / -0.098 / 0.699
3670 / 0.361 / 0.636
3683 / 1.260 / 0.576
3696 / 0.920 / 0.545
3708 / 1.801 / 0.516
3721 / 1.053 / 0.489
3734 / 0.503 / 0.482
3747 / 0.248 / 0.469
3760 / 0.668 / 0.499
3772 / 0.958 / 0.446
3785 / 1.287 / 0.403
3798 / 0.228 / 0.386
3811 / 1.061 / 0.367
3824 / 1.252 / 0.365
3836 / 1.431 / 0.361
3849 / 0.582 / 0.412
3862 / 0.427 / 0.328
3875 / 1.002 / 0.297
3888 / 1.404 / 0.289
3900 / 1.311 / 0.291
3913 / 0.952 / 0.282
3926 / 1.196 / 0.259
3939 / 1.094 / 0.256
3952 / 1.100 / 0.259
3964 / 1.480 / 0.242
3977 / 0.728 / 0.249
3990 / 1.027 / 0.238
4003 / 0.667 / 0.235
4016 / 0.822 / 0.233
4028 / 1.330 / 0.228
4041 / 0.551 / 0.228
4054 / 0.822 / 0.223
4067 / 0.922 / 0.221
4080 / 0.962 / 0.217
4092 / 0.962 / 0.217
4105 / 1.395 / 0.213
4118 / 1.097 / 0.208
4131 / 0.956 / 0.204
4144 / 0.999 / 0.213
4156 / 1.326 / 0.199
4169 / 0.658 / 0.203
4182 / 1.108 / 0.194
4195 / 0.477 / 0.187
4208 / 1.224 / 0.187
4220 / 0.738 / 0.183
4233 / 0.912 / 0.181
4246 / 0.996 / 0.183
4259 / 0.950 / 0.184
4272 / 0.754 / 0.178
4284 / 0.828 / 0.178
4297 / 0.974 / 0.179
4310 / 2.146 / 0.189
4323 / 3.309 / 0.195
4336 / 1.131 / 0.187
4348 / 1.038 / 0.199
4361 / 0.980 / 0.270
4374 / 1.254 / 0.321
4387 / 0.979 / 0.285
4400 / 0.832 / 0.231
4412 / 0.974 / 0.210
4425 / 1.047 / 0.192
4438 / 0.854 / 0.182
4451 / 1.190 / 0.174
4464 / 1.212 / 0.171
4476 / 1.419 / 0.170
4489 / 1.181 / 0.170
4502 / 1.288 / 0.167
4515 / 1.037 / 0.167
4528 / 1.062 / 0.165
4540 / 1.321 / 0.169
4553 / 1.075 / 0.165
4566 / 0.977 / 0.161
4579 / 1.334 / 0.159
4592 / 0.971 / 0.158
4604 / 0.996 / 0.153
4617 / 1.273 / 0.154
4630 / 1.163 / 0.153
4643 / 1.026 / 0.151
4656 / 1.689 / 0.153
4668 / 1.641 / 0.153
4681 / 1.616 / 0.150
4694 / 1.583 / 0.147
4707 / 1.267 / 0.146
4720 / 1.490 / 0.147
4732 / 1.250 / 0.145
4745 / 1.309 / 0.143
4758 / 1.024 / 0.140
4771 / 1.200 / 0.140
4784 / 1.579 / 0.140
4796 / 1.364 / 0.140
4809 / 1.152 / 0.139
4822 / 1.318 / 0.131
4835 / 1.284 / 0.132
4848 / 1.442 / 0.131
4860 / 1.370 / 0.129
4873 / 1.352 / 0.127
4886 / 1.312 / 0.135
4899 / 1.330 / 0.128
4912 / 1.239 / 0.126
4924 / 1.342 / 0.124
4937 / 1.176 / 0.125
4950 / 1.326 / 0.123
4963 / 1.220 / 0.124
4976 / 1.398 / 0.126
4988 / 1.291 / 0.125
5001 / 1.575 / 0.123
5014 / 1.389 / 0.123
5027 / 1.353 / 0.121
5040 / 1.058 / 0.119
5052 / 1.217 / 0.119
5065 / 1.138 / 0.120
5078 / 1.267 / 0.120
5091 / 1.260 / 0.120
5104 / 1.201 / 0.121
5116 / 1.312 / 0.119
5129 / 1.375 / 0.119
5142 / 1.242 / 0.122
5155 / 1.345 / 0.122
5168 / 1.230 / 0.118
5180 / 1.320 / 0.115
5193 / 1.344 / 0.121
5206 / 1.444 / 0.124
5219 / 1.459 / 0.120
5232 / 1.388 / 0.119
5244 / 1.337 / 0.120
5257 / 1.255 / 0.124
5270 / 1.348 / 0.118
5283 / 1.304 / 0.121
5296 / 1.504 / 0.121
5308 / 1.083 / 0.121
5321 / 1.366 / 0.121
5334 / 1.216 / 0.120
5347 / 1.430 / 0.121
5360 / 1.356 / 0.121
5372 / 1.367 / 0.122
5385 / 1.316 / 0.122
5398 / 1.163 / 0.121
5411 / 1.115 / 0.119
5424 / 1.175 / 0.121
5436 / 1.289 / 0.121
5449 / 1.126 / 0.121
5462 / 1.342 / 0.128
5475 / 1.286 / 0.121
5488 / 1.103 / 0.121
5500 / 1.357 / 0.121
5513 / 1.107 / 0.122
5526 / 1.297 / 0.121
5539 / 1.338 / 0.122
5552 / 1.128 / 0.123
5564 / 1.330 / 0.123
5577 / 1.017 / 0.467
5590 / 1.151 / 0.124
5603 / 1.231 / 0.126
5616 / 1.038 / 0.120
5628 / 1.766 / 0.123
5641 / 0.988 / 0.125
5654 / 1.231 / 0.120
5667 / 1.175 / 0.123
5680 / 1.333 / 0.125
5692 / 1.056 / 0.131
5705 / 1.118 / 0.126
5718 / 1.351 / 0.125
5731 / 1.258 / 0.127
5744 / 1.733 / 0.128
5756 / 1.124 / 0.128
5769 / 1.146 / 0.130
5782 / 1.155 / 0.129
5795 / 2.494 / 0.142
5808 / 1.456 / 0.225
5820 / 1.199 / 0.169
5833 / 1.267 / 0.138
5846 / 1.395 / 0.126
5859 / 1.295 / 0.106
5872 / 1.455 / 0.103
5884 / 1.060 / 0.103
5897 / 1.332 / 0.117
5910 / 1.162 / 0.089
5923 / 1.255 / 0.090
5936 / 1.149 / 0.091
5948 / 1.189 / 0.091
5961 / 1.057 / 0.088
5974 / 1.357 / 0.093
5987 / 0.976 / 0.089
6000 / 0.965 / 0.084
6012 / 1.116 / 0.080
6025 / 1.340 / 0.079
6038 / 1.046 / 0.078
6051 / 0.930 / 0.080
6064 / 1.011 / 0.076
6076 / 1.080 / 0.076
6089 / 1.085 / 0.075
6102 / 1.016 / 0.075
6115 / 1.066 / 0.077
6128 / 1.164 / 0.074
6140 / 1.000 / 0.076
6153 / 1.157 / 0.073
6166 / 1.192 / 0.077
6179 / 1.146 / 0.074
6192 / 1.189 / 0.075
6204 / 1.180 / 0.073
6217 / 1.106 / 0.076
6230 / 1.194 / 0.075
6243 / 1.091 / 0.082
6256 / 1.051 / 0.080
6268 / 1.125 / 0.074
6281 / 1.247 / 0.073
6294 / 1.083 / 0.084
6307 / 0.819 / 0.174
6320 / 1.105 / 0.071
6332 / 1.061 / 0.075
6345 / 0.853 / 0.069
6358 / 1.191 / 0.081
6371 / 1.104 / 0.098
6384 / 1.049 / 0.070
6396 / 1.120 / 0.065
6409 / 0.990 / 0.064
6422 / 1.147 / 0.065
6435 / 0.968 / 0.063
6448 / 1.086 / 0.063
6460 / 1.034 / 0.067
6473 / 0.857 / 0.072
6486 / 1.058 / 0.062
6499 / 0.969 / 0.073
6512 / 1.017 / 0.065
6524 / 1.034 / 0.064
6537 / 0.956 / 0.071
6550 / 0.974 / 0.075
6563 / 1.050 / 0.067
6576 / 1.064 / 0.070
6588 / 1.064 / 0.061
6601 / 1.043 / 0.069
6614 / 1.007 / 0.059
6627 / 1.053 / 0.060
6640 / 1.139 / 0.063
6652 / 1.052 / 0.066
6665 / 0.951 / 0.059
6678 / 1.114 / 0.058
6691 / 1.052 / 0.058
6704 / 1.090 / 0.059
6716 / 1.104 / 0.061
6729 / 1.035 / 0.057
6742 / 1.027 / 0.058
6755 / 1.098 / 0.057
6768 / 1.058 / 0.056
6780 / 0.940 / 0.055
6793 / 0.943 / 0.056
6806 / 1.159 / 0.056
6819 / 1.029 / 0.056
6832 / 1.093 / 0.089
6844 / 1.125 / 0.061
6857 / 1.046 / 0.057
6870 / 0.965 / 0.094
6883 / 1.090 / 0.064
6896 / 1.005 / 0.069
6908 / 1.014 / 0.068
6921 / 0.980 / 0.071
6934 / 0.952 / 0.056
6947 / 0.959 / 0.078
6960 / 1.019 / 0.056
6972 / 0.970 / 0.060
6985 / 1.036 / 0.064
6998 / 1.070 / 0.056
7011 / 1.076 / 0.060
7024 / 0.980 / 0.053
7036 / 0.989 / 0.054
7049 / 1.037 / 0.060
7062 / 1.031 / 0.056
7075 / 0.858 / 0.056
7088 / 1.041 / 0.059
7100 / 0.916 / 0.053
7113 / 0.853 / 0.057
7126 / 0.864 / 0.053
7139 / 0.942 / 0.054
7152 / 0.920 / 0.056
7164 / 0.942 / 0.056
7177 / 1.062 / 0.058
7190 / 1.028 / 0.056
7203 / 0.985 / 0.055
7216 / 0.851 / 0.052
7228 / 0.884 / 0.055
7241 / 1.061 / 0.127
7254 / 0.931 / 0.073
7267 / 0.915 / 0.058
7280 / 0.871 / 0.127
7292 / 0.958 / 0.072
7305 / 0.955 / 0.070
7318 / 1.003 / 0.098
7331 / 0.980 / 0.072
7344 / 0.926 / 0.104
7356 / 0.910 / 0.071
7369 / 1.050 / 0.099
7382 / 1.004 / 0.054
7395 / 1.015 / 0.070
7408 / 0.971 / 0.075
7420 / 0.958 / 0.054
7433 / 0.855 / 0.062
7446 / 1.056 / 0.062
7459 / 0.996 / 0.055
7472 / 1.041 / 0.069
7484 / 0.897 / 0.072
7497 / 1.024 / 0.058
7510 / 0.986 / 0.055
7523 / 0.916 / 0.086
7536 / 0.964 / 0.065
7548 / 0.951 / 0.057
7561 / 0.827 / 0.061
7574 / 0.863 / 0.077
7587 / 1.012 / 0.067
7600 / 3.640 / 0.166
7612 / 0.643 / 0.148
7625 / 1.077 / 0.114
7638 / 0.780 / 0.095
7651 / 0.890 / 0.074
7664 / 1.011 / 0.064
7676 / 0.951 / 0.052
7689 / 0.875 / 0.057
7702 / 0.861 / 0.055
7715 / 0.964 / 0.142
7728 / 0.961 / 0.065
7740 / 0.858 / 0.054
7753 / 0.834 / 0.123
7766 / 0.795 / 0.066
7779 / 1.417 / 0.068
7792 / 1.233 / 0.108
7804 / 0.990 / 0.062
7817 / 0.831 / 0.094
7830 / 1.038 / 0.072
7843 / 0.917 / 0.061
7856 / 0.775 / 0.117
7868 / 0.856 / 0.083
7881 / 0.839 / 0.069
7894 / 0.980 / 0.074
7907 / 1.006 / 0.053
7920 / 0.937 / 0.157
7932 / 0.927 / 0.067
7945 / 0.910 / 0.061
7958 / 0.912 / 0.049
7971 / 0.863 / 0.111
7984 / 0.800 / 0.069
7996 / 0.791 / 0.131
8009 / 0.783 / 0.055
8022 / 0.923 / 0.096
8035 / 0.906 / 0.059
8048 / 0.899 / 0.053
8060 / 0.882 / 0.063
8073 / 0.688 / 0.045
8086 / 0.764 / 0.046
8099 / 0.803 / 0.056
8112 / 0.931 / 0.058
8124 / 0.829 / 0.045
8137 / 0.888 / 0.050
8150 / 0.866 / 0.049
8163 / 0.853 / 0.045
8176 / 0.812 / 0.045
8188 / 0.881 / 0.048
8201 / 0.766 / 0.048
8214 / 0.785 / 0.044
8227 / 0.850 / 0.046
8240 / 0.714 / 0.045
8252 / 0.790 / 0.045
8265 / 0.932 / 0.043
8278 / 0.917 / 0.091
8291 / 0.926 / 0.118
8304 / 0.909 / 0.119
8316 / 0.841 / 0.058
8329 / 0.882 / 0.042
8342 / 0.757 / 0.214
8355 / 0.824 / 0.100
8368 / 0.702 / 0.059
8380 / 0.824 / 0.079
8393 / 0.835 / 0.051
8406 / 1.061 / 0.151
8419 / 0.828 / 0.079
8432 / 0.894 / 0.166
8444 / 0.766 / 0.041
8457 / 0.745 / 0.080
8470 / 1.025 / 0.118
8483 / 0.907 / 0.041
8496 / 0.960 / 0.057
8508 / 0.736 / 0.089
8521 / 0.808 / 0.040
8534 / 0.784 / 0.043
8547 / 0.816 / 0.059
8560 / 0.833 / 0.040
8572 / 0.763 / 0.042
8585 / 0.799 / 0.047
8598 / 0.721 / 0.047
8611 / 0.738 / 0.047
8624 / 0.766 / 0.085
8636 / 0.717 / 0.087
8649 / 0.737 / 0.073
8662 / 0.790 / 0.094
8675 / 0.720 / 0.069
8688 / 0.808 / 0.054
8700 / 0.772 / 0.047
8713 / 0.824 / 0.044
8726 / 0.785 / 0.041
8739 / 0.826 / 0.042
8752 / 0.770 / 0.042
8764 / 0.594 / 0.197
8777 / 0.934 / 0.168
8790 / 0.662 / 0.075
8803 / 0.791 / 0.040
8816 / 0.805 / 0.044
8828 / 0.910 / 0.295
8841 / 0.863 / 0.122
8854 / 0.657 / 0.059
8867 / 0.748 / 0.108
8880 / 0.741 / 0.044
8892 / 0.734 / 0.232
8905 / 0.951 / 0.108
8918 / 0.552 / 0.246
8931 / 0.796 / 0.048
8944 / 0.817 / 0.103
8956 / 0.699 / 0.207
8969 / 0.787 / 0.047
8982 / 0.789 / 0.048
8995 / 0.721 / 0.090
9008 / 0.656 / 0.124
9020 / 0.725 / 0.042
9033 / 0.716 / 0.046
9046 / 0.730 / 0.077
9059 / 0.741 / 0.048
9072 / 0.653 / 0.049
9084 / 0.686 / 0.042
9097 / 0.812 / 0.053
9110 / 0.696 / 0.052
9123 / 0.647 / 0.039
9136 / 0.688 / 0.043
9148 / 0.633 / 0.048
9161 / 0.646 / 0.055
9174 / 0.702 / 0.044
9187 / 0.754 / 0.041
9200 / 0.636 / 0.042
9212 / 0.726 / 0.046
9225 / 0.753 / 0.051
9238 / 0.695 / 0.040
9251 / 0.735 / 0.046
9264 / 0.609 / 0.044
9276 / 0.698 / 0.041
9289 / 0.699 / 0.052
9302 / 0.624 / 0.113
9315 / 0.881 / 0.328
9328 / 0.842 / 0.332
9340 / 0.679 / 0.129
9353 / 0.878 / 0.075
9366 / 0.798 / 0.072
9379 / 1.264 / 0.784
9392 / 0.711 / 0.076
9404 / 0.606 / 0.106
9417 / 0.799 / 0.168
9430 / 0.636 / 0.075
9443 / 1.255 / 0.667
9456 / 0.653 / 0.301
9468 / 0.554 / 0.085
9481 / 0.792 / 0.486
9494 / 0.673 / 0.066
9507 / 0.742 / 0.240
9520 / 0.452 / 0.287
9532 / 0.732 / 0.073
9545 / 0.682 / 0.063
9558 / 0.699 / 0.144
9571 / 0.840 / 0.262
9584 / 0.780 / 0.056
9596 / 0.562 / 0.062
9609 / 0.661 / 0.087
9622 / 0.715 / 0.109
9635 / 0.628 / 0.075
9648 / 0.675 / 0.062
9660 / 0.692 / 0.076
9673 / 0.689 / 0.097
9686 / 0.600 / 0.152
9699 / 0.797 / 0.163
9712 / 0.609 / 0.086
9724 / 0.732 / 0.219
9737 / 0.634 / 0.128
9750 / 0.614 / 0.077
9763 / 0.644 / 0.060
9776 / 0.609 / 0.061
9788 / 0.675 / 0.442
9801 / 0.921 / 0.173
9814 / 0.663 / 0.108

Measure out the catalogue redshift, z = 0.16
